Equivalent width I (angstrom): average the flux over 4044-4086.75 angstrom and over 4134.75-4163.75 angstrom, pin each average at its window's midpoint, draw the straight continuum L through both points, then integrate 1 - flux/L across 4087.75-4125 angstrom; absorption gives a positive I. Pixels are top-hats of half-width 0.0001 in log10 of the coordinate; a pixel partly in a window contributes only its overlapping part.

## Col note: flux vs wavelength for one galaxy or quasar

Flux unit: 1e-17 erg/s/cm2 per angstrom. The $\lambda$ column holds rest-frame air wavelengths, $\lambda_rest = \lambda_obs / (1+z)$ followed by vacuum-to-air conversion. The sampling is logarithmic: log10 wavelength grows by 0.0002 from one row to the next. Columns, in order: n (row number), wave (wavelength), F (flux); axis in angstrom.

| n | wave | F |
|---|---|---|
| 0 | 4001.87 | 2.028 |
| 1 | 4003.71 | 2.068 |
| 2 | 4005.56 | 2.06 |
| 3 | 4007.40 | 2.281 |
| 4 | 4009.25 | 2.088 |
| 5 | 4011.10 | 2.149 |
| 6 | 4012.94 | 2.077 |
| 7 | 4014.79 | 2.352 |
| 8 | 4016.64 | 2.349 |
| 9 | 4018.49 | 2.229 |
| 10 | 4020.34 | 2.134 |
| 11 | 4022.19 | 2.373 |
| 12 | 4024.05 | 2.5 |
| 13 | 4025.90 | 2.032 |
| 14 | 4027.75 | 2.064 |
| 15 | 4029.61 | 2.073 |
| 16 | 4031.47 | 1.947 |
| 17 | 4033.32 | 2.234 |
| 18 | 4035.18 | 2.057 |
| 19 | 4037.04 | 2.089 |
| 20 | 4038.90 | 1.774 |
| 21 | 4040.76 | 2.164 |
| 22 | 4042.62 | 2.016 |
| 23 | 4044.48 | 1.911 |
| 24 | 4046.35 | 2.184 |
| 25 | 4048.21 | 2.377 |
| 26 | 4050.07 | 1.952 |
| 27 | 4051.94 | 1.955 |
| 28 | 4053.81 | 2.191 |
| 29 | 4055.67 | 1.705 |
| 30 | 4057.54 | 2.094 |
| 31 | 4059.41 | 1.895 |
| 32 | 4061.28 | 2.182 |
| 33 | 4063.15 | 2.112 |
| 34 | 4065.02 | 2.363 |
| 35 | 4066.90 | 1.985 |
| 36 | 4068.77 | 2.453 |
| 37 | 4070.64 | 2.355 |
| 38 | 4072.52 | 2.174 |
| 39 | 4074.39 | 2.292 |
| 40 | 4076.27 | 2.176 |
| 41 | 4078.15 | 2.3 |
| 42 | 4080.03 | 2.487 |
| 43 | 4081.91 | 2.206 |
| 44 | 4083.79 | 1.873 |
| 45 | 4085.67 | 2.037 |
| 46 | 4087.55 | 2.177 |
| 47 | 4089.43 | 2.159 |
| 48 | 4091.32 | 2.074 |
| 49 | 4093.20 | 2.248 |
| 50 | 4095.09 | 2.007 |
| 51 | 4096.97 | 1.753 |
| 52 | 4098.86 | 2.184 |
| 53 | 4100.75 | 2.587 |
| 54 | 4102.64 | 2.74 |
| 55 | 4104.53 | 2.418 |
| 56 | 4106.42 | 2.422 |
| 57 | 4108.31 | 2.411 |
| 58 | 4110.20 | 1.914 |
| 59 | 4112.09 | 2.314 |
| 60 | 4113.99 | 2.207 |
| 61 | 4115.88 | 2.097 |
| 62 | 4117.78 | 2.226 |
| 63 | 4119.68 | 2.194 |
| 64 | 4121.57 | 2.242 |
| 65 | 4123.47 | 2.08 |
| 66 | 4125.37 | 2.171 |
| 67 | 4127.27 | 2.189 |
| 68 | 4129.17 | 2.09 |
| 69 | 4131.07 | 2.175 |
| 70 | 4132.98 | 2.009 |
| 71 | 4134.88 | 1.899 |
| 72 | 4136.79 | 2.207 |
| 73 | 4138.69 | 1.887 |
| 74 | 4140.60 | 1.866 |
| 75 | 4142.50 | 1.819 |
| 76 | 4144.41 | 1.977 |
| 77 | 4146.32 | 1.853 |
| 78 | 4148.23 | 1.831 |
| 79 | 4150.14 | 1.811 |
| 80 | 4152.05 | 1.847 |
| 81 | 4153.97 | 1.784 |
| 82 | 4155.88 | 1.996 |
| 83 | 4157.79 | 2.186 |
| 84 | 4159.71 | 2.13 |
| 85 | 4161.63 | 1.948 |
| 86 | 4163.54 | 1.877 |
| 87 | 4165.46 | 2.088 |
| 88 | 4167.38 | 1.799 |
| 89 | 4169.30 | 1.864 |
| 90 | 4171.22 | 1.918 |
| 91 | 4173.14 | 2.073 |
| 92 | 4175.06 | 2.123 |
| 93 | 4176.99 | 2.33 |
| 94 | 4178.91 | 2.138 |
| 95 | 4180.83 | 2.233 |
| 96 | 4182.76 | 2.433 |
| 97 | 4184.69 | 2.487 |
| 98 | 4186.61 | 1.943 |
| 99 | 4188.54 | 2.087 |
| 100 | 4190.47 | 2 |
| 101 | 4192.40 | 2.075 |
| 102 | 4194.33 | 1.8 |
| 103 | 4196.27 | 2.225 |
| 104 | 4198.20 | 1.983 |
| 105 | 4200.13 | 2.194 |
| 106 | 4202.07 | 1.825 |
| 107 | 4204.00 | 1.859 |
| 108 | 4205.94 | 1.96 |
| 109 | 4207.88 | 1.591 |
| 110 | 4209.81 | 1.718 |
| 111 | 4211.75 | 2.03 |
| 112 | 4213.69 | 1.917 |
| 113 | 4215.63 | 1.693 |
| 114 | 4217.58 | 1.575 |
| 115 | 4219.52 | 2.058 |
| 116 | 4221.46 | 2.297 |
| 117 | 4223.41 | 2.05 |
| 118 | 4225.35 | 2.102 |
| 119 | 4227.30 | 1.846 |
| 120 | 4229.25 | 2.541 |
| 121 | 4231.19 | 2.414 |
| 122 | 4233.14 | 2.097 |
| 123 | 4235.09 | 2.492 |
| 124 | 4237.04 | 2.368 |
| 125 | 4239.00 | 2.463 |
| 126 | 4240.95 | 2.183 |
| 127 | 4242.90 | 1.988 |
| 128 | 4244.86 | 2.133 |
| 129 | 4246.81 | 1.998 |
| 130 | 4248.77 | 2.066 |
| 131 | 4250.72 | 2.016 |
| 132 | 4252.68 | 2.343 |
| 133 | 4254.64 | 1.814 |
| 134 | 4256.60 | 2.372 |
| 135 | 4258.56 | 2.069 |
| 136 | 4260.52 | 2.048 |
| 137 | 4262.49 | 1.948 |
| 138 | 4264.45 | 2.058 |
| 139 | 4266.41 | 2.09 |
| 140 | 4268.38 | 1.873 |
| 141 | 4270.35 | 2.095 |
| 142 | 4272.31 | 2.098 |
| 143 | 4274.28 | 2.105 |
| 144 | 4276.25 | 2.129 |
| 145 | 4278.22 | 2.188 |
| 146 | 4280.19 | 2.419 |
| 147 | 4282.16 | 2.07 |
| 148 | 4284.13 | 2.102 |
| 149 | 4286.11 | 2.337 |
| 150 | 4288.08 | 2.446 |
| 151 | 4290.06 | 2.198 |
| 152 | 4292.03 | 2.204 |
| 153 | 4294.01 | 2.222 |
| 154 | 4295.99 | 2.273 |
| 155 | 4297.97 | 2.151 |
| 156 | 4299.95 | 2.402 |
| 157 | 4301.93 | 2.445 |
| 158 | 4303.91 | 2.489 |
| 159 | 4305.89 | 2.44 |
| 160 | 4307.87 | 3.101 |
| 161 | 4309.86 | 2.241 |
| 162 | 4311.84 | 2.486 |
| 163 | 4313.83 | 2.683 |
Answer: -3.3 angstrom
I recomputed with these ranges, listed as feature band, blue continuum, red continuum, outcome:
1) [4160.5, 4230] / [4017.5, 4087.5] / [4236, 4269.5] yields 3.2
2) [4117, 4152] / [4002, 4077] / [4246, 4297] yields 1.9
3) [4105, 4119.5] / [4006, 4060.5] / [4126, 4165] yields -1.6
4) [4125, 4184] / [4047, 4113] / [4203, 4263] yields 3.1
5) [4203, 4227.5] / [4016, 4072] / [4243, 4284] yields 2.3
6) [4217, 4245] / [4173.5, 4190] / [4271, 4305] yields 0.6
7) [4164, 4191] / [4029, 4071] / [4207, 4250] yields -0.4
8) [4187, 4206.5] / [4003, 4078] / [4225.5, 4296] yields 1.4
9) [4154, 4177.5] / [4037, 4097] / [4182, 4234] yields 0.5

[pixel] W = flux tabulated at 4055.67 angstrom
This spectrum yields 1.705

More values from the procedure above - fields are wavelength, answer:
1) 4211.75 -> 2.03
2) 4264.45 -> 2.058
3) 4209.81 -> 1.718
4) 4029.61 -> 2.073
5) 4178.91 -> 2.138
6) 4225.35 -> 2.102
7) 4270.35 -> 2.095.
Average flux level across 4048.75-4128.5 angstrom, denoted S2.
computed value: 2.18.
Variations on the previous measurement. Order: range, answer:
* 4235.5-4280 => 2.12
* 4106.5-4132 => 2.19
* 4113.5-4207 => 2.04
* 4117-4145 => 2.07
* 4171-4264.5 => 2.08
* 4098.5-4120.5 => 2.31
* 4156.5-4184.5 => 2.09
